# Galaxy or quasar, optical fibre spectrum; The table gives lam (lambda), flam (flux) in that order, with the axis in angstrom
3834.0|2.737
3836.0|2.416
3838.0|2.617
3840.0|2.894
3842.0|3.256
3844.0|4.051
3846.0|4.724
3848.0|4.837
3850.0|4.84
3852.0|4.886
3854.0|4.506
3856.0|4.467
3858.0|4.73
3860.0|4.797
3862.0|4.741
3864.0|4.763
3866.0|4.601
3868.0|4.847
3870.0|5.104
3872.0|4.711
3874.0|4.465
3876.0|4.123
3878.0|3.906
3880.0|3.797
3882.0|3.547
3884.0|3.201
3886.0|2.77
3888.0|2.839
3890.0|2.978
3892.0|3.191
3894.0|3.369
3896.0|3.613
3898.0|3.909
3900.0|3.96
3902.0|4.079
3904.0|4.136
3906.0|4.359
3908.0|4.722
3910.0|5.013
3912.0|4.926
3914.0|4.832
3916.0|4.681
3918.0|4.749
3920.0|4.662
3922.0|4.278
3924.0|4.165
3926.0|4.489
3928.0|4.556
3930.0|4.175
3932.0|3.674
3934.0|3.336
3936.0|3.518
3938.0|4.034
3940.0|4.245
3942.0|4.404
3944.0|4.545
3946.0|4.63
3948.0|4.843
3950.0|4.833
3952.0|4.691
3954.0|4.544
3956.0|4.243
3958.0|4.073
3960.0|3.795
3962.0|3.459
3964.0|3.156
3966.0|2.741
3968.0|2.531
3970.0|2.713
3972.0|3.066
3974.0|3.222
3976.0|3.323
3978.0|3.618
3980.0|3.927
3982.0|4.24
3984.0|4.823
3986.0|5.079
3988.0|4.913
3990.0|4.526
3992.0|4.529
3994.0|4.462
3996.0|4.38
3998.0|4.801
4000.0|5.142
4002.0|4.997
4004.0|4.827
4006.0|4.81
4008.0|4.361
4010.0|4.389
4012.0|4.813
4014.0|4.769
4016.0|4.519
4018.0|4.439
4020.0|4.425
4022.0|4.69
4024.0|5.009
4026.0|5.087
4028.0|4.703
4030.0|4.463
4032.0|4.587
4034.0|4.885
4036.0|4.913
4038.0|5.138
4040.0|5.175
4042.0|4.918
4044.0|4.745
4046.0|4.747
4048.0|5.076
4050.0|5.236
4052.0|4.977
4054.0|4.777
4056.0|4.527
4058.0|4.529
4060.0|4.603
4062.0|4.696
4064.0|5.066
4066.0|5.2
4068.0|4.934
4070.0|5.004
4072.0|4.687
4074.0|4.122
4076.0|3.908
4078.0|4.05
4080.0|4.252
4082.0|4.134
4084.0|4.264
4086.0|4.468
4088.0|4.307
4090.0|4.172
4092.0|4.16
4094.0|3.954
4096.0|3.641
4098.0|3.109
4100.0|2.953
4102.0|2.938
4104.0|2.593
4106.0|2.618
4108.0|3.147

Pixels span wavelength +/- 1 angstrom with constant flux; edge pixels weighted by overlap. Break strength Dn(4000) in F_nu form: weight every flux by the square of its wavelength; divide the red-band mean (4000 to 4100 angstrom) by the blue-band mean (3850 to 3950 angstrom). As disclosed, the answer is 1.2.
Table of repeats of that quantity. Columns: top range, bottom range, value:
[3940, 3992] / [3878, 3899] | 1.25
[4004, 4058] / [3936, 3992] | 1.23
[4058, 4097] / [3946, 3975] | 1.25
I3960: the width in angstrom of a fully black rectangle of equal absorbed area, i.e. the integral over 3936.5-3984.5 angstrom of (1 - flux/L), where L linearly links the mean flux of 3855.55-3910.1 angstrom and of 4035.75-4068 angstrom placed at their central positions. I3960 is 6.01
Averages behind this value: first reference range 4.08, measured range 3.89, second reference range 4.9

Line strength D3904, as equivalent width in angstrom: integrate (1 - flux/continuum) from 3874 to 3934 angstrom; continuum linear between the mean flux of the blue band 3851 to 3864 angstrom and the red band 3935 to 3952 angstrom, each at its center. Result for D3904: 6.7 angstrom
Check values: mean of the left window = 4.69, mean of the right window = 4.4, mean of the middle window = 4.02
